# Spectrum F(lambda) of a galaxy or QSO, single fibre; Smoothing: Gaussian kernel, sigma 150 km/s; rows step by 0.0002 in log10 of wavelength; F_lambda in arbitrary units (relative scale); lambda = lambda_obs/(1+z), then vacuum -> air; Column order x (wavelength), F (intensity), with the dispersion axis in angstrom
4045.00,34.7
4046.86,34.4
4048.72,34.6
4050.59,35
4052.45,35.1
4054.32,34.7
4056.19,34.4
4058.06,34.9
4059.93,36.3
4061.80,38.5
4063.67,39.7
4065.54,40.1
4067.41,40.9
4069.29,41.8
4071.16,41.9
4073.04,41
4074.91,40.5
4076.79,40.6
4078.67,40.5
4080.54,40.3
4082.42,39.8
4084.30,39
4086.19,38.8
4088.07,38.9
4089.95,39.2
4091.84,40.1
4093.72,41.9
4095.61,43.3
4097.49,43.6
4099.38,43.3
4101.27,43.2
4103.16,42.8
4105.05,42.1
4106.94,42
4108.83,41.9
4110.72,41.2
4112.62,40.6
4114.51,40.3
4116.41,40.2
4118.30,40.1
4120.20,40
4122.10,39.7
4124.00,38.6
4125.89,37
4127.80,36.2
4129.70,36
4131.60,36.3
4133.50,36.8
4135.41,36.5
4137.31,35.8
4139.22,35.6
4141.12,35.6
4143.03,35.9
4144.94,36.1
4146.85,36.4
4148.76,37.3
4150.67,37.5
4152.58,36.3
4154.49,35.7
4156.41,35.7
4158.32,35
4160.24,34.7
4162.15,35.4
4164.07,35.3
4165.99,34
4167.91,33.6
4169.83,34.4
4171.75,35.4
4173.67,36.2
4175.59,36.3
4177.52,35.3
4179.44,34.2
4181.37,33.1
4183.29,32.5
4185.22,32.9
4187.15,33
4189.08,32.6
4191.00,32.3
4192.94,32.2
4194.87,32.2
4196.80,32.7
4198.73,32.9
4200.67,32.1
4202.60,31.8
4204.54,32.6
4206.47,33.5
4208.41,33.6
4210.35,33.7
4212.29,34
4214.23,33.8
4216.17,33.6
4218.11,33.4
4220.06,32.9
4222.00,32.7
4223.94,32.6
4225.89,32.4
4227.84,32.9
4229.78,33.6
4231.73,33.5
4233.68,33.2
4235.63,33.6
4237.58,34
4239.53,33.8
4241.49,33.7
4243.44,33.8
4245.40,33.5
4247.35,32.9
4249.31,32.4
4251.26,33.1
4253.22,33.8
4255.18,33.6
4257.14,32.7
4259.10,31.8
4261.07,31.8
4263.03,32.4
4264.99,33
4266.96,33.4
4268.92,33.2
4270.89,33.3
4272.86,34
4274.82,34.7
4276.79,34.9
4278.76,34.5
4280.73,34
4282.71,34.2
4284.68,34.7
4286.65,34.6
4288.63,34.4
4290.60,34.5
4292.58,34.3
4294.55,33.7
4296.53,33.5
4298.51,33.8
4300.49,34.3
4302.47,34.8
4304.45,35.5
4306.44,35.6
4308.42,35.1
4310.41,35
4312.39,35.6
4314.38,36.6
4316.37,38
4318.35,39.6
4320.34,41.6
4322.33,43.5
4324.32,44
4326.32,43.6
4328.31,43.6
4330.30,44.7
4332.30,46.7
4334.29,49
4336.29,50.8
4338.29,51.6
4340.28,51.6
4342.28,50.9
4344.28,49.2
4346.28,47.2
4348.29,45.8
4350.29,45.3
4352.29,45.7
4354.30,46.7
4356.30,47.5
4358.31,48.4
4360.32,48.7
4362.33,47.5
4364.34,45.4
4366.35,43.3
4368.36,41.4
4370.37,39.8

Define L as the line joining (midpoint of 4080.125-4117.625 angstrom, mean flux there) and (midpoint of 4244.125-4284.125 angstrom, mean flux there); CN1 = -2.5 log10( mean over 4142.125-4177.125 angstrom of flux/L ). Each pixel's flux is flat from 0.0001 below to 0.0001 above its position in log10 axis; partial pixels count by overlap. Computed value 0.078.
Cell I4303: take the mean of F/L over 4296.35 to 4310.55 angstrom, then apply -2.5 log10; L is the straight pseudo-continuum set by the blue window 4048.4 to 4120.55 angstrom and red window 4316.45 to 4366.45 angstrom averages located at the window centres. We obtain 0.29 mag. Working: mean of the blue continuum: 39.9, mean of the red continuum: 46.4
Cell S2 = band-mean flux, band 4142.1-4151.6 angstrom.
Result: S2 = 36.6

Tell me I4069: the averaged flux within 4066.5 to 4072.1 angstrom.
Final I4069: 41.5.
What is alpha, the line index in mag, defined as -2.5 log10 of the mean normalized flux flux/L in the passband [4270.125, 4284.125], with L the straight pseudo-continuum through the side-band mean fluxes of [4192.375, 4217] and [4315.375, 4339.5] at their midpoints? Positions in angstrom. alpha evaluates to 0.17 mag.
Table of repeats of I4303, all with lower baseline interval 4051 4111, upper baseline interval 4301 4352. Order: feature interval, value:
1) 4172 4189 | 0.20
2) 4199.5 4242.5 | 0.25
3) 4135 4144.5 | 0.14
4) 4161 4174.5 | 0.18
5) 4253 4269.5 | 0.27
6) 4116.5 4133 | 0.07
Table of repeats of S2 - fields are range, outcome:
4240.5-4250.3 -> 33.3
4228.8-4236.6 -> 33.5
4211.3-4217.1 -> 33.8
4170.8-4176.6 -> 35.9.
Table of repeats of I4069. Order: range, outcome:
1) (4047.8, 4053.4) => 34.9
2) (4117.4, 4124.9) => 39.6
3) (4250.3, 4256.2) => 33.5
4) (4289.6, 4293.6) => 34.5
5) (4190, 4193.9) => 32.3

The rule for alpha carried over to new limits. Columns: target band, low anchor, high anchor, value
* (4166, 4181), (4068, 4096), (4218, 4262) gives 0.04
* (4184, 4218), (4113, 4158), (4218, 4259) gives 0.06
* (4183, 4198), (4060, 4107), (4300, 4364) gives 0.28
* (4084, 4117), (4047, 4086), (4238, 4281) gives -0.10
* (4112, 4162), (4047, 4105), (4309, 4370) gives 0.10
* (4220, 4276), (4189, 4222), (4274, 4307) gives 0.02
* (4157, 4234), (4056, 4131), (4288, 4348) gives 0.20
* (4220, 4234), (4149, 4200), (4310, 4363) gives 0.15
